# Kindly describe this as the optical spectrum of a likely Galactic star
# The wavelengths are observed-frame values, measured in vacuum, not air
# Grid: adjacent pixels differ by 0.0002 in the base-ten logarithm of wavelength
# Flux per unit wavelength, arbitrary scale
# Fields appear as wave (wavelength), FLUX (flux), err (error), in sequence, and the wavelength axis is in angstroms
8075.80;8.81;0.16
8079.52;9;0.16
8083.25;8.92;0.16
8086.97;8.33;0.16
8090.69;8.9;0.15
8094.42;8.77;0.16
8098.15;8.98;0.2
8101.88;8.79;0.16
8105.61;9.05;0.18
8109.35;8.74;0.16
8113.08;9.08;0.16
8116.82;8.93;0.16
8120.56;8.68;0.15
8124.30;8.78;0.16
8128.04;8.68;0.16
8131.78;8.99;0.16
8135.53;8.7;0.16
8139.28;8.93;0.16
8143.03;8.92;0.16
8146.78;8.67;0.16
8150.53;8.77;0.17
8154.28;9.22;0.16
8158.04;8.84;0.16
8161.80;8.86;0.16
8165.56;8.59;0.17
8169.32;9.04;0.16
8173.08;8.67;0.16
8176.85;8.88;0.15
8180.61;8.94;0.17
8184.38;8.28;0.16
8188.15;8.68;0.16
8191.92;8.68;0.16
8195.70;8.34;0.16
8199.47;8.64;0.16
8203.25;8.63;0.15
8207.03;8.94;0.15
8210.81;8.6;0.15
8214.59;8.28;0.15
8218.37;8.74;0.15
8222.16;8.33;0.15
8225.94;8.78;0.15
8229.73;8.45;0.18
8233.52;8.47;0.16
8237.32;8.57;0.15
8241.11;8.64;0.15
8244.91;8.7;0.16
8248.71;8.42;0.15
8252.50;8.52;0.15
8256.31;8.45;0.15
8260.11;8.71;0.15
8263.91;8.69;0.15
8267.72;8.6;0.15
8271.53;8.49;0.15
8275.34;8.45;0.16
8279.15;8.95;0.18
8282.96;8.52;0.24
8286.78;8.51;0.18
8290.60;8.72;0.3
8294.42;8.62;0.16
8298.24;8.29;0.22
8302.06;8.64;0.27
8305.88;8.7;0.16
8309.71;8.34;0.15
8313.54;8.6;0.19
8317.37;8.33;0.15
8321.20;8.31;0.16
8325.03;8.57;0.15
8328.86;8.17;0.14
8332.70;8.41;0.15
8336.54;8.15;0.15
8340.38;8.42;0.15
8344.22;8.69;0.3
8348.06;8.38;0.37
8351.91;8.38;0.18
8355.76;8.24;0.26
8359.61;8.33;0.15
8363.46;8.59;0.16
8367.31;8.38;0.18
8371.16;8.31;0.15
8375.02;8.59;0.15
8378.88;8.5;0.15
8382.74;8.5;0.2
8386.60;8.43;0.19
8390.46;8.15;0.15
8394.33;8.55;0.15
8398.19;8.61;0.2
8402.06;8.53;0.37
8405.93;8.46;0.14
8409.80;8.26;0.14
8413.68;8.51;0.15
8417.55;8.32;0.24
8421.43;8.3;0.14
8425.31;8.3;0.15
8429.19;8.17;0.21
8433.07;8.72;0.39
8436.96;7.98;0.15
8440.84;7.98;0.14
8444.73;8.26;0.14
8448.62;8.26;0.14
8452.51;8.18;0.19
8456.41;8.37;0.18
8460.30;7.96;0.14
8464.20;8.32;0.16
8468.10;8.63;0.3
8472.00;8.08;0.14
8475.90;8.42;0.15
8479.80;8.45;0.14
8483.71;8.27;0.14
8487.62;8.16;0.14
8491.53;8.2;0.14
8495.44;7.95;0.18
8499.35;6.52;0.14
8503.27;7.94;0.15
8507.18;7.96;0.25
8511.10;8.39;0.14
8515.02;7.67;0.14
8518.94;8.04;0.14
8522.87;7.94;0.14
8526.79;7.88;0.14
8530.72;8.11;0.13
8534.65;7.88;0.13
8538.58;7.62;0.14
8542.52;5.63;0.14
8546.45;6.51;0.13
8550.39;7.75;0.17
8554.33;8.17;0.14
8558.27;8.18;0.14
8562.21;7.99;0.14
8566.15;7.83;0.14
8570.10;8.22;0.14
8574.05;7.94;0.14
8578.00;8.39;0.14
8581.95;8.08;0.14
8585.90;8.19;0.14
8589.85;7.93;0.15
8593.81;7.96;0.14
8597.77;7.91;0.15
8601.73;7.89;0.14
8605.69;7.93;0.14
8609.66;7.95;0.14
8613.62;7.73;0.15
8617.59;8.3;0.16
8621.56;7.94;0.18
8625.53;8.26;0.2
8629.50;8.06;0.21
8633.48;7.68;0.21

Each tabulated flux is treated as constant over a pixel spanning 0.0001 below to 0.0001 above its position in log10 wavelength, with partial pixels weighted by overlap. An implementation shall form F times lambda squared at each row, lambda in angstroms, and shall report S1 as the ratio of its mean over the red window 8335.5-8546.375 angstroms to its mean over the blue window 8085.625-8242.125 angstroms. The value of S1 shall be 1.0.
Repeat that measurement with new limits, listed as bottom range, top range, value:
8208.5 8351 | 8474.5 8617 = 0.99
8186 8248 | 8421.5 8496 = 1.02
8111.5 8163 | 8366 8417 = 1.01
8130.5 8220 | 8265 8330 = 1.00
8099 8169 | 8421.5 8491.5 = 1.01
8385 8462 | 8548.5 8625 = 1.00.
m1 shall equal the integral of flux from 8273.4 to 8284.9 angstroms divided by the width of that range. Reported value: 8.64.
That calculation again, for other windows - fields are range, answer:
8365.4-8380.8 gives 8.44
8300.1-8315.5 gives 8.57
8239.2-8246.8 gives 8.67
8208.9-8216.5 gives 8.45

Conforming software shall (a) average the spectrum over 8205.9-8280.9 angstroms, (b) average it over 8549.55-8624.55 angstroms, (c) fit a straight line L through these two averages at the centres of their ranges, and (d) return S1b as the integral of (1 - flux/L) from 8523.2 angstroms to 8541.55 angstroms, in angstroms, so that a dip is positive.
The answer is 0.80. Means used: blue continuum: 8.59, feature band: 7.76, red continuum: 8.02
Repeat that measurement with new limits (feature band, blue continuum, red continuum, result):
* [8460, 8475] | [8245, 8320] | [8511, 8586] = -0.5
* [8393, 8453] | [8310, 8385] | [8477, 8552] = -1.7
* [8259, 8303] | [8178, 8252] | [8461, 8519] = -0.7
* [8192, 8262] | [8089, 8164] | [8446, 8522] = 0.6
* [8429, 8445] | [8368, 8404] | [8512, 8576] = 0.0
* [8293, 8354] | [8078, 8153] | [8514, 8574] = -1.1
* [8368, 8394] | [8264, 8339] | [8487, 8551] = -0.7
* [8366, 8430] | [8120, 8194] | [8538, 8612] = -1.5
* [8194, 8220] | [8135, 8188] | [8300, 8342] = 0.3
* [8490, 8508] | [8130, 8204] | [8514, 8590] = 0.6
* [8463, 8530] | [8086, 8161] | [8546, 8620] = 0.7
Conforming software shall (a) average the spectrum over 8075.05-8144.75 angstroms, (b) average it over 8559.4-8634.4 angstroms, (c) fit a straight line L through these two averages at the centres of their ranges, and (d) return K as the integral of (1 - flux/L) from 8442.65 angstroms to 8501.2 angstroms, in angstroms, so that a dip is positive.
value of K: 0.65 angstroms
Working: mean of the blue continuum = 8.84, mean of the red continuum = 8.02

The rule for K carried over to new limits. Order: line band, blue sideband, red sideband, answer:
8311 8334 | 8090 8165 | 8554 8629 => 0.3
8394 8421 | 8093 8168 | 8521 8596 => -0.9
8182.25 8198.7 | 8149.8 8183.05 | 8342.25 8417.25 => 0.6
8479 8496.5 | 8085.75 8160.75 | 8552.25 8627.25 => 0.0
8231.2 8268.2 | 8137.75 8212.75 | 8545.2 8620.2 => 0.1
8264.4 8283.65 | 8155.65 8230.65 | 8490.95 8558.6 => -0.4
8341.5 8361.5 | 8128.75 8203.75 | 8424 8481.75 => 0.1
